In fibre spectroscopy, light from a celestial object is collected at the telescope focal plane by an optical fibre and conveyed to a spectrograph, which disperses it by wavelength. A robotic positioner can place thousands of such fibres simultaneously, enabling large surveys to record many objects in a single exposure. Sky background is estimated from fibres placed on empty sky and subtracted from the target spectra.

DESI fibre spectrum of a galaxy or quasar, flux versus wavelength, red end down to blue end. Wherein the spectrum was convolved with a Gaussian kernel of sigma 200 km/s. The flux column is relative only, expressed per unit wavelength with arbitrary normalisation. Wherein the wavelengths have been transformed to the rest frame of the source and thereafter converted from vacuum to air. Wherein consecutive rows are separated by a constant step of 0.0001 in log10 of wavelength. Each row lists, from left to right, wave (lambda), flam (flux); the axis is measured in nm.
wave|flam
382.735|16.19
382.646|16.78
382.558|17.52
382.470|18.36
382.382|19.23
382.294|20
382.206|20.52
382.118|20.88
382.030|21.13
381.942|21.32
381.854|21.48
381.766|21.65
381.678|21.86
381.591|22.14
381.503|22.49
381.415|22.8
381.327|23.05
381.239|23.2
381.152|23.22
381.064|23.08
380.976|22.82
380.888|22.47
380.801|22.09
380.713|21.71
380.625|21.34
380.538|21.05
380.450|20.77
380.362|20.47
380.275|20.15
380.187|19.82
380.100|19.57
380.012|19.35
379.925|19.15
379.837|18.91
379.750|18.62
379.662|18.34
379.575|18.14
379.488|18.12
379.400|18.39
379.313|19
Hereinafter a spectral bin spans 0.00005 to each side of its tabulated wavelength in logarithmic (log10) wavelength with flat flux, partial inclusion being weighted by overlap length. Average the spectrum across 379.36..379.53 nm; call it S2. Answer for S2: 18.2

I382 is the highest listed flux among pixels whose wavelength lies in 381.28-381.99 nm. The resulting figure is 23.05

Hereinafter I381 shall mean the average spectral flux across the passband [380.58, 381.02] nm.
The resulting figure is 22.1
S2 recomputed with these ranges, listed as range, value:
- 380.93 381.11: 22.8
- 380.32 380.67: 20.9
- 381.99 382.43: 20.3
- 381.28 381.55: 22.7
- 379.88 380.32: 19.6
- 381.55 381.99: 21.7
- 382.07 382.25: 20.7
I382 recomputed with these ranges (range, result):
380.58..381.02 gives 22.82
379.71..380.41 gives 20.47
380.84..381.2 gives 23.22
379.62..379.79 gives 18.62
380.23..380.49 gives 20.77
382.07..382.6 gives 20.88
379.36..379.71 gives 18.39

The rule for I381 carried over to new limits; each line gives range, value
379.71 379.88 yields 18.8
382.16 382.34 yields 20.3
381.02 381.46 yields 23.1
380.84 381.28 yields 23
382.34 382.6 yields 18.4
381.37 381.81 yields 22.2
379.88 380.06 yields 19.2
